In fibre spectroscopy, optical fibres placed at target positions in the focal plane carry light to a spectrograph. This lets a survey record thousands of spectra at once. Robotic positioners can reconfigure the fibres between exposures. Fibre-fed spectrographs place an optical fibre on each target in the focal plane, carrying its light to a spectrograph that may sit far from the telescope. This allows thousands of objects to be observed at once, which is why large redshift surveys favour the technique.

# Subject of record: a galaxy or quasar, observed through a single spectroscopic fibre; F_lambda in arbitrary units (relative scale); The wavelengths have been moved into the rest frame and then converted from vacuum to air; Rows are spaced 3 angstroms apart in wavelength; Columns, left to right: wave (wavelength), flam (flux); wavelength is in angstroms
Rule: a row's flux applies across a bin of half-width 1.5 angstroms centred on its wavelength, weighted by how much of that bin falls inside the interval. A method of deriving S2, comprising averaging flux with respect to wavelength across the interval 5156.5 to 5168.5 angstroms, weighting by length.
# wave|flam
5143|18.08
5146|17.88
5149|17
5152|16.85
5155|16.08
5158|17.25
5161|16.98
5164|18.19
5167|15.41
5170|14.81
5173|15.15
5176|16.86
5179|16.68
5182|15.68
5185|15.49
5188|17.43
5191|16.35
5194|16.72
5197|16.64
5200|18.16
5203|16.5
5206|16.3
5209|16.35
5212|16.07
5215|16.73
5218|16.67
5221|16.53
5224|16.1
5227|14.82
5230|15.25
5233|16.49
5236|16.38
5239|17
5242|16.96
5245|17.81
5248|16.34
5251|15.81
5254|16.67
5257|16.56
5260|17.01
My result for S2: 17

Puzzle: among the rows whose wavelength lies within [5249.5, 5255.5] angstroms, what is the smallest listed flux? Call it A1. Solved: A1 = 15.81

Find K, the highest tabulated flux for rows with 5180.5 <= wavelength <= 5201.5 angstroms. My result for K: 18.16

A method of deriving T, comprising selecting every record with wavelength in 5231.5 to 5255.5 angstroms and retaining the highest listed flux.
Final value 17.81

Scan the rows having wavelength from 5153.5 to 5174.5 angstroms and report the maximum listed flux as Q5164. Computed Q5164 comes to 18.19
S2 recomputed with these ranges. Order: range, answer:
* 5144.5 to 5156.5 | 17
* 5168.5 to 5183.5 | 15.8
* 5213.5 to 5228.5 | 16.2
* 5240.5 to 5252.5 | 16.7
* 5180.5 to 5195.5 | 16.3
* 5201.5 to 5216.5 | 16.4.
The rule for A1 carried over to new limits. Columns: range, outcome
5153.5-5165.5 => 16.08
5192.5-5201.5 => 16.64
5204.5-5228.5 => 14.82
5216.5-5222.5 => 16.53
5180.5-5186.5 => 15.49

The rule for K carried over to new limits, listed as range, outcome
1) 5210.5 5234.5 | 16.73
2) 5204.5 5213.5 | 16.35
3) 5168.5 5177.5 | 16.86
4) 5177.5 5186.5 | 16.68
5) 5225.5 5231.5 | 15.25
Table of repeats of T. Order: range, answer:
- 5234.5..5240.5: 17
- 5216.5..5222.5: 16.67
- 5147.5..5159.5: 17.25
